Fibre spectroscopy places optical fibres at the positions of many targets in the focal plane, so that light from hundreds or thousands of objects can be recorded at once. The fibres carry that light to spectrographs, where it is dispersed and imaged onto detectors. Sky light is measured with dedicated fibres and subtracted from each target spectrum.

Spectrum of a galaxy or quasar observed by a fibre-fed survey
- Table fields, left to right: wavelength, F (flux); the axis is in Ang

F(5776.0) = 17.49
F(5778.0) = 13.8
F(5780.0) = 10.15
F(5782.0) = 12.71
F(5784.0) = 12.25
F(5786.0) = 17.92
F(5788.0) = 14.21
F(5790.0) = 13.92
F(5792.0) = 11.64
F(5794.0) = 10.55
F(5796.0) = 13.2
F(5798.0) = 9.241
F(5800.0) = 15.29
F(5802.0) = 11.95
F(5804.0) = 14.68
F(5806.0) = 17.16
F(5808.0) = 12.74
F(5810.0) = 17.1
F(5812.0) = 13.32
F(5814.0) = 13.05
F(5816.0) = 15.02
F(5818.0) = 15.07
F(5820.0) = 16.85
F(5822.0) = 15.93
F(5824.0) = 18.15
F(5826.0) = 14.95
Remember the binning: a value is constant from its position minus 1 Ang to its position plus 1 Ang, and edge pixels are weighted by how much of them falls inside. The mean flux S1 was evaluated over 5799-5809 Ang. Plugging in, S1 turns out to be 14.4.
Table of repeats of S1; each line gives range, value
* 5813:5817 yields 14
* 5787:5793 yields 13.3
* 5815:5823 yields 15.7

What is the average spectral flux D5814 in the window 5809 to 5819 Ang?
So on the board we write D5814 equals 14.7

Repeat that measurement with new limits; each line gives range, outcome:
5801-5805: 13.3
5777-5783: 12.2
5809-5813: 15.2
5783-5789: 14.8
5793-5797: 11.9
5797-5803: 12.2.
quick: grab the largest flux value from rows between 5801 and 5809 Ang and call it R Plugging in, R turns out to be 17.16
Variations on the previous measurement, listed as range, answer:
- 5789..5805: 15.29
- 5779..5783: 12.71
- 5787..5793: 14.21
